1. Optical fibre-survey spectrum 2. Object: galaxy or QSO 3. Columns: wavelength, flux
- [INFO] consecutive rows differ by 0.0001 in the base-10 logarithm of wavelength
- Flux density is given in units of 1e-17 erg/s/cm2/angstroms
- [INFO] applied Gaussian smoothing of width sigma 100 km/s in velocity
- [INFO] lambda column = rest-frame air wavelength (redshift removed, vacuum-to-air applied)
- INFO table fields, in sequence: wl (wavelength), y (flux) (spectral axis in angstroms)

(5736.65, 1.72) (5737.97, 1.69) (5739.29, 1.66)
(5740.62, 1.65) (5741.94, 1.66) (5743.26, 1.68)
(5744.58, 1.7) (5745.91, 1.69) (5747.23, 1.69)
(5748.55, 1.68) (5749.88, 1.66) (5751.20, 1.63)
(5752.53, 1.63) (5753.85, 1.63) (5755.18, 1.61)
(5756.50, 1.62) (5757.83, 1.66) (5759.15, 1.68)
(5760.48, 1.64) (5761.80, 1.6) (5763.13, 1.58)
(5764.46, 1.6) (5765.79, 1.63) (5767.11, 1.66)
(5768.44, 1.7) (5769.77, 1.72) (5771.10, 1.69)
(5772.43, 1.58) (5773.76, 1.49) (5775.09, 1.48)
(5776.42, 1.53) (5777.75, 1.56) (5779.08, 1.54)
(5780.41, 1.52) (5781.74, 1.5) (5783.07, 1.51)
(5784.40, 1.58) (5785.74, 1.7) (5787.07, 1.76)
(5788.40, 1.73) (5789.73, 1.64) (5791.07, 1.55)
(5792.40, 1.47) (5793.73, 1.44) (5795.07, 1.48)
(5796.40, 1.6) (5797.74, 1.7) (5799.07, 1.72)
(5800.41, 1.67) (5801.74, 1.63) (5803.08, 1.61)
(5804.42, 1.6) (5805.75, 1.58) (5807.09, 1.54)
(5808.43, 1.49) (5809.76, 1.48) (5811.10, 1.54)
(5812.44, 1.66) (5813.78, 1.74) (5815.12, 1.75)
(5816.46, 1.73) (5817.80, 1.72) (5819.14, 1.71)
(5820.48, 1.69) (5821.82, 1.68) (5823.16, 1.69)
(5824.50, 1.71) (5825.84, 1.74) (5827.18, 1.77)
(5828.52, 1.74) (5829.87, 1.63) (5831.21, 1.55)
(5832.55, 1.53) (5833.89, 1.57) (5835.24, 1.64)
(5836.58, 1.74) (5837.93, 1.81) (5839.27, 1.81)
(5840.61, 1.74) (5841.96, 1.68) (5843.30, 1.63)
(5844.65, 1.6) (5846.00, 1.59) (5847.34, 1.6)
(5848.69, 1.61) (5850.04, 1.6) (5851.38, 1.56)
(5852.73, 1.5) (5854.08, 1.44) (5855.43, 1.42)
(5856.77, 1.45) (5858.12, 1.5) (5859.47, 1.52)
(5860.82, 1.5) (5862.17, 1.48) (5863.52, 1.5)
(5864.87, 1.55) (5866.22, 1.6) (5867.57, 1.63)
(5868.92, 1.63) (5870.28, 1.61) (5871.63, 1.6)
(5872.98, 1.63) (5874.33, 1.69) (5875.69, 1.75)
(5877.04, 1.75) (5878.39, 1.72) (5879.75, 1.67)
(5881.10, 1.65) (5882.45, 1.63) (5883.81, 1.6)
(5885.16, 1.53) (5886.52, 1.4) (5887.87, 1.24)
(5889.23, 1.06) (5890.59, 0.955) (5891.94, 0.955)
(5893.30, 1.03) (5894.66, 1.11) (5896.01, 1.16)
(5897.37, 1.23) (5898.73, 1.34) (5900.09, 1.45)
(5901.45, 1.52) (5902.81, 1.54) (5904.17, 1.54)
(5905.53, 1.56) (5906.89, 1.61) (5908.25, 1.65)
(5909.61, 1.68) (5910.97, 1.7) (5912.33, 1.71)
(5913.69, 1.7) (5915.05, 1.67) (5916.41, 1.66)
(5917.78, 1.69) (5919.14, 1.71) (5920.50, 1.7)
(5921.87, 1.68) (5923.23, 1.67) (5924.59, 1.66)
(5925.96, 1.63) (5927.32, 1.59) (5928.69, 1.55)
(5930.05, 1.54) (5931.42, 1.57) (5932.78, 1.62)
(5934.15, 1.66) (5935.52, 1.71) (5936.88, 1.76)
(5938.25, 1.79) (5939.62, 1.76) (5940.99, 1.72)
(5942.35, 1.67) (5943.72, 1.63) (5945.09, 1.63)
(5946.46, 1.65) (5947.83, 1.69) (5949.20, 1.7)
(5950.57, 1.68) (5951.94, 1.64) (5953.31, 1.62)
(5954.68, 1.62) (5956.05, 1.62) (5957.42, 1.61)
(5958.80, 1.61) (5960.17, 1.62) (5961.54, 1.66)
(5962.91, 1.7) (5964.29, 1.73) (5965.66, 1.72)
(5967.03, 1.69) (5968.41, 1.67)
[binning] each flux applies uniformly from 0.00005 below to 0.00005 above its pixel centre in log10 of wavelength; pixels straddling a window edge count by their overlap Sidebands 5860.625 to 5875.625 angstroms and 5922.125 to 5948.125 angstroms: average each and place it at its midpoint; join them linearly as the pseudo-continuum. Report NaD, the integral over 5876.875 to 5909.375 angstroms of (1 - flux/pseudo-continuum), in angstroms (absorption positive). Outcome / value 4.1 angstroms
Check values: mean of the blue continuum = 1.59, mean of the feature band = 1.41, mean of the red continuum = 1.66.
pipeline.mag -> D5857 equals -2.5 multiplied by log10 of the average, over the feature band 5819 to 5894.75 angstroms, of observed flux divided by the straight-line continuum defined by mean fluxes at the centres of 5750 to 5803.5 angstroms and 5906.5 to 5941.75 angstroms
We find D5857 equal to 0.053 mag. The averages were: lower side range 1.61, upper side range 1.67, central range 1.56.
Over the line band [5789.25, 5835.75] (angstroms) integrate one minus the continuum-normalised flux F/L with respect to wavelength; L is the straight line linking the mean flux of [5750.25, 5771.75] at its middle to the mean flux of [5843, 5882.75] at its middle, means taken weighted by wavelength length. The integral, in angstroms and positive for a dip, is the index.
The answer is -0.4 angstroms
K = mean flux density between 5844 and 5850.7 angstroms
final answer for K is 1.6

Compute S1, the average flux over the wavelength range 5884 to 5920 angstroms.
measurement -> 1.44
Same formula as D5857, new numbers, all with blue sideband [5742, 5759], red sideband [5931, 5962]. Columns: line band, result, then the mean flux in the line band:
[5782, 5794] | 0.039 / 1.6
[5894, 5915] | 0.107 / 1.51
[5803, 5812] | 0.076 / 1.55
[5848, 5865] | 0.104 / 1.51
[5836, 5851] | -0.007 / 1.67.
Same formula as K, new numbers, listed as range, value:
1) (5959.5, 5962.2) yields 1.64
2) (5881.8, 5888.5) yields 1.48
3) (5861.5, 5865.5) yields 1.51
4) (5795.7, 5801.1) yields 1.67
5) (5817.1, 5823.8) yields 1.7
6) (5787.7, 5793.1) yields 1.6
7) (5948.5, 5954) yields 1.66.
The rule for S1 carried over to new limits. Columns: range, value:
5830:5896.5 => 1.53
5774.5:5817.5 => 1.6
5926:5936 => 1.61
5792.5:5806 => 1.6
